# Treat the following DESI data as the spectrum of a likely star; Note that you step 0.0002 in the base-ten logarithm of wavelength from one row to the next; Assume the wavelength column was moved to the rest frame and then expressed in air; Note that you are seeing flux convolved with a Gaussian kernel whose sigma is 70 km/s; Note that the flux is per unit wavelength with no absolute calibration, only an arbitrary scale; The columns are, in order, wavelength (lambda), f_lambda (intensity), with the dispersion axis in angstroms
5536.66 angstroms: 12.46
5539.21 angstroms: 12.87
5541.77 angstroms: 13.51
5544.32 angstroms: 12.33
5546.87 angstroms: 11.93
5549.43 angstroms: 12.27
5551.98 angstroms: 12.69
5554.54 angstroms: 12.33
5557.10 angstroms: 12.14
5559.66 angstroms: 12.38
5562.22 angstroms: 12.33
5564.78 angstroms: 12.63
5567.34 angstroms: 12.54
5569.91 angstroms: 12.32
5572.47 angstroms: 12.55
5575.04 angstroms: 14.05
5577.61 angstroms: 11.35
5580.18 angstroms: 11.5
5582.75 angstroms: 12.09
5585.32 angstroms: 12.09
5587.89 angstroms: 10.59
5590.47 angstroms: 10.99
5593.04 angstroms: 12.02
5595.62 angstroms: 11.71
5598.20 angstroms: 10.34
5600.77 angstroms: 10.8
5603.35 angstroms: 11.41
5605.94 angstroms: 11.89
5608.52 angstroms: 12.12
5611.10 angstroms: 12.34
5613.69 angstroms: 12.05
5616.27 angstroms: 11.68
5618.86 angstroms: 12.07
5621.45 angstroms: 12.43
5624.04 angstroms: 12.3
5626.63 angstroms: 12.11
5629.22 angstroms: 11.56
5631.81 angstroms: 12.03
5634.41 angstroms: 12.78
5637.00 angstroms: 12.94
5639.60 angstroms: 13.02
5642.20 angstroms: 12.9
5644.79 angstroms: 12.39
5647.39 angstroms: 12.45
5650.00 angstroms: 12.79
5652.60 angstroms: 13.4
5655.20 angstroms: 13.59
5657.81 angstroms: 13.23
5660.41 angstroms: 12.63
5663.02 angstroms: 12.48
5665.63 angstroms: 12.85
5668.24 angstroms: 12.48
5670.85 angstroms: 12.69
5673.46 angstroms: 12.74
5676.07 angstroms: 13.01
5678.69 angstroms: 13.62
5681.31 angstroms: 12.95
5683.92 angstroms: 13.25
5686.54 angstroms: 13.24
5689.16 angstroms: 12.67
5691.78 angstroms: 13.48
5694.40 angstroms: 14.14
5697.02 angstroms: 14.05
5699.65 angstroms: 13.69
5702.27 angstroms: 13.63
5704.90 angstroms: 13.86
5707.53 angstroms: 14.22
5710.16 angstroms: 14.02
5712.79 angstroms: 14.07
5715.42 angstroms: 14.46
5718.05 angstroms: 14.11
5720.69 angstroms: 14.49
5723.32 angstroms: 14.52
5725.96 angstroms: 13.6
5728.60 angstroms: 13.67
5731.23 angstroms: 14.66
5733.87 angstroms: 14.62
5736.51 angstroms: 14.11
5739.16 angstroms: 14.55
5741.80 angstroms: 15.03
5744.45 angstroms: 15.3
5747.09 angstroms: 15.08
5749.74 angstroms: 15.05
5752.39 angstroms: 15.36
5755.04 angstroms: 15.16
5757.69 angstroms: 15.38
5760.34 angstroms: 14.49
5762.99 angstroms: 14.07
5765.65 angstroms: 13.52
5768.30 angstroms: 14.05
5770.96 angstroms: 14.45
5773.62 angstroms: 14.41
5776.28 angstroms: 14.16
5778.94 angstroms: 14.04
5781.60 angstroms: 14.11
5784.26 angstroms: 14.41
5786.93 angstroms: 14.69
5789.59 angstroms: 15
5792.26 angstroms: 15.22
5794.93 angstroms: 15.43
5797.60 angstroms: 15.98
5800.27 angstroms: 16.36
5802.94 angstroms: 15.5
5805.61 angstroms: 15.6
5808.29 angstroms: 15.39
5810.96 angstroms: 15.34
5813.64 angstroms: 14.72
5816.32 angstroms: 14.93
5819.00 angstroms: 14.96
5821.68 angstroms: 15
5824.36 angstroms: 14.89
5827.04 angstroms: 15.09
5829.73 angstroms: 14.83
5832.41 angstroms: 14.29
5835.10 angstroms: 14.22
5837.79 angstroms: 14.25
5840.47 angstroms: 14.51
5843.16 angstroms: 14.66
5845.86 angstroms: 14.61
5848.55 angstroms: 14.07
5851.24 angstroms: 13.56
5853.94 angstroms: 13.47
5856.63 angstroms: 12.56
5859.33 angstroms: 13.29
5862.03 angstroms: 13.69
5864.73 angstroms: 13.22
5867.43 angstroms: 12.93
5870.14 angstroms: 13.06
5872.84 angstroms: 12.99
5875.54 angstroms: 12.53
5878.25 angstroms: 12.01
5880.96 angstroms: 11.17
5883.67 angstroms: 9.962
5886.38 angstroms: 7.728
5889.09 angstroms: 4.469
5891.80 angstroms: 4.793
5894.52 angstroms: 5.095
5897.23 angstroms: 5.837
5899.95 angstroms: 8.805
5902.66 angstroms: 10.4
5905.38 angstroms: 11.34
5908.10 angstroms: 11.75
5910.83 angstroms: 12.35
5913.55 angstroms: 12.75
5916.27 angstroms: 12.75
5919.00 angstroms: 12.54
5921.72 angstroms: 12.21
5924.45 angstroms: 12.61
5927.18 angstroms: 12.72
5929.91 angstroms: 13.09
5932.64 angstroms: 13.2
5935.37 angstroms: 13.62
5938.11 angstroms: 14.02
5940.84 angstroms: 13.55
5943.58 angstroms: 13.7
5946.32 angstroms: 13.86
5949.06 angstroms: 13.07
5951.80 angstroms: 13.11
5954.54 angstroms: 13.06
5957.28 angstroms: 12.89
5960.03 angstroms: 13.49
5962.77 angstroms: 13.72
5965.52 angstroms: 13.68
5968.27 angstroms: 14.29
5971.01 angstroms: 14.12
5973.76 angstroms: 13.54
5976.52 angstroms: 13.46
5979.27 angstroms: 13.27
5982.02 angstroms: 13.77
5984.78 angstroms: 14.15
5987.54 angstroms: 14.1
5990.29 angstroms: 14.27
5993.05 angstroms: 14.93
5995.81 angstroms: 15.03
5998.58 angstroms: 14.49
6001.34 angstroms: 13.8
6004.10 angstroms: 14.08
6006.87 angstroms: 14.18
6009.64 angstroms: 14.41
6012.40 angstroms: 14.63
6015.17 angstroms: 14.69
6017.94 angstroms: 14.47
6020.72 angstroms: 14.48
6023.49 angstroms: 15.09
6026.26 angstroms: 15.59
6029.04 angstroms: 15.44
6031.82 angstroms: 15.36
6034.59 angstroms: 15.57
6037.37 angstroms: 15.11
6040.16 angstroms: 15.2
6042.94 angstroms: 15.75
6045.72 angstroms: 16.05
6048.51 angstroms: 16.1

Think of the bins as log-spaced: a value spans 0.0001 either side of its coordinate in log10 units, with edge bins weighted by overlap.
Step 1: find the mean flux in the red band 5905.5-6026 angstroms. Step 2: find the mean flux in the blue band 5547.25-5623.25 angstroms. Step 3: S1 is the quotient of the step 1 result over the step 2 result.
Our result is 1.14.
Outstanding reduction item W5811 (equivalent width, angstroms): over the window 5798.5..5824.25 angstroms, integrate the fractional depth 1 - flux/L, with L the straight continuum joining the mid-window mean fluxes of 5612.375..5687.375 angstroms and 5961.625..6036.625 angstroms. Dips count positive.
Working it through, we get -3.5 angstroms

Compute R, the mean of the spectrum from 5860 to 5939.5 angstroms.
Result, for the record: 11.2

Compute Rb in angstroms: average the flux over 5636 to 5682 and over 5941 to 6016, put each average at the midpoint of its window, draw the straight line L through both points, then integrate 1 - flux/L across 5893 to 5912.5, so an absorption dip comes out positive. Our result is 6.1 angstroms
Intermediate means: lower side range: 12.9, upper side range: 13.9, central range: 9.39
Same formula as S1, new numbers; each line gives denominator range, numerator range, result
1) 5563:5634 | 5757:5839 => 1.24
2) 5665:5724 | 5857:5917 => 0.78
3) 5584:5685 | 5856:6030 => 1.03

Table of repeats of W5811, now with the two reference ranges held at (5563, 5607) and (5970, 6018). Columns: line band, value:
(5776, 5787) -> -1.1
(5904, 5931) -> 2.6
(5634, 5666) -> -1.8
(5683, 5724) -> -4.5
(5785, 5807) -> -4.1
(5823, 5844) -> -2.1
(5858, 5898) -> 9.6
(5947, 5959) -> 0.7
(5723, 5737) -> -1.7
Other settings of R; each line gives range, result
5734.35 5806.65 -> 14.8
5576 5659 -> 12.1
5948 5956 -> 13.1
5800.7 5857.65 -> 14.6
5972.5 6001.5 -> 14.1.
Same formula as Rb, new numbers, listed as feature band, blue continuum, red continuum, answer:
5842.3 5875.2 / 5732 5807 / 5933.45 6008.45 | 2.1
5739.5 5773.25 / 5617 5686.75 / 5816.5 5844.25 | -2.1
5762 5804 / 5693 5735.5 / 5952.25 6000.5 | -2.0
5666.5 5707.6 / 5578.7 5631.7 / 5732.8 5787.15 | -0.3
